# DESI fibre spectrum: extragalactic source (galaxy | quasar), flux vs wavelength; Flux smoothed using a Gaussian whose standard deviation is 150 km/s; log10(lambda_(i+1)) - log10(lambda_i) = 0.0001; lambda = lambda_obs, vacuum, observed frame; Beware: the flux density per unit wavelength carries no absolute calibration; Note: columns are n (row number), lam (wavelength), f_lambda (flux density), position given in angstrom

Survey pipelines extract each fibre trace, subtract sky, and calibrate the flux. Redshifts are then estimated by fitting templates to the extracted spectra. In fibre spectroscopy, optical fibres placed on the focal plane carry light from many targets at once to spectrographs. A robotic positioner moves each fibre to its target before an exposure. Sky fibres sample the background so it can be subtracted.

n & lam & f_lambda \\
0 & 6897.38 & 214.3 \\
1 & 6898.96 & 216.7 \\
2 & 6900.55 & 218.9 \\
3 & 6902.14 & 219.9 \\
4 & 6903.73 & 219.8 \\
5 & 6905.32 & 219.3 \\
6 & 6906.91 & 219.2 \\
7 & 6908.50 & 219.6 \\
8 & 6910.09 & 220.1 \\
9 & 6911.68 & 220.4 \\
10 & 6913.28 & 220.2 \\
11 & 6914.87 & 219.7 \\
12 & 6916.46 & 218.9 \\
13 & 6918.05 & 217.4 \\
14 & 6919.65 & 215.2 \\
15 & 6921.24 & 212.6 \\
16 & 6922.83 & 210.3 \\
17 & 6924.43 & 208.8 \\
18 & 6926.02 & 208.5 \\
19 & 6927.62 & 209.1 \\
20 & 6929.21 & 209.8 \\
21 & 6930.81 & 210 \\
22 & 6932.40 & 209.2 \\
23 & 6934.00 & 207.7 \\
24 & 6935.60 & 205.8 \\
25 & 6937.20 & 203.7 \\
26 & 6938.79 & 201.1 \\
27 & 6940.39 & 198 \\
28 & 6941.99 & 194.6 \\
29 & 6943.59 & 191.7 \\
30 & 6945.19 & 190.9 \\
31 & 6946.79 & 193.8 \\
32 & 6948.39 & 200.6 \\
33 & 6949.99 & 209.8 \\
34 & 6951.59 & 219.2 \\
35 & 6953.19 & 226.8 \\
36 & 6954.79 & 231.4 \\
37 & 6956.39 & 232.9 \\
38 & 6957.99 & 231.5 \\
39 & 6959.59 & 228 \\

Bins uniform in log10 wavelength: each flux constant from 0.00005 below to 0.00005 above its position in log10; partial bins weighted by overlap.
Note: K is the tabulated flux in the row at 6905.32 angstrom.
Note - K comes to 219.3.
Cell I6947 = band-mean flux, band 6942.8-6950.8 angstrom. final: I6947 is 197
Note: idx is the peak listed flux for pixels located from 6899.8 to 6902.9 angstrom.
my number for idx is 219.9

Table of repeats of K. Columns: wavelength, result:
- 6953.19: 226.8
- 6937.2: 203.7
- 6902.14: 219.9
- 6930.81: 210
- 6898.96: 216.7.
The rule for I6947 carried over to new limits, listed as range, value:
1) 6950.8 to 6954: 223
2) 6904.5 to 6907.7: 219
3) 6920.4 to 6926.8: 210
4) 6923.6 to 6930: 209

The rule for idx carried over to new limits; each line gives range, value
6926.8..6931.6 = 210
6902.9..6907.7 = 219.8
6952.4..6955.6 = 231.4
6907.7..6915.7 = 220.4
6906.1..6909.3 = 219.6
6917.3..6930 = 217.4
